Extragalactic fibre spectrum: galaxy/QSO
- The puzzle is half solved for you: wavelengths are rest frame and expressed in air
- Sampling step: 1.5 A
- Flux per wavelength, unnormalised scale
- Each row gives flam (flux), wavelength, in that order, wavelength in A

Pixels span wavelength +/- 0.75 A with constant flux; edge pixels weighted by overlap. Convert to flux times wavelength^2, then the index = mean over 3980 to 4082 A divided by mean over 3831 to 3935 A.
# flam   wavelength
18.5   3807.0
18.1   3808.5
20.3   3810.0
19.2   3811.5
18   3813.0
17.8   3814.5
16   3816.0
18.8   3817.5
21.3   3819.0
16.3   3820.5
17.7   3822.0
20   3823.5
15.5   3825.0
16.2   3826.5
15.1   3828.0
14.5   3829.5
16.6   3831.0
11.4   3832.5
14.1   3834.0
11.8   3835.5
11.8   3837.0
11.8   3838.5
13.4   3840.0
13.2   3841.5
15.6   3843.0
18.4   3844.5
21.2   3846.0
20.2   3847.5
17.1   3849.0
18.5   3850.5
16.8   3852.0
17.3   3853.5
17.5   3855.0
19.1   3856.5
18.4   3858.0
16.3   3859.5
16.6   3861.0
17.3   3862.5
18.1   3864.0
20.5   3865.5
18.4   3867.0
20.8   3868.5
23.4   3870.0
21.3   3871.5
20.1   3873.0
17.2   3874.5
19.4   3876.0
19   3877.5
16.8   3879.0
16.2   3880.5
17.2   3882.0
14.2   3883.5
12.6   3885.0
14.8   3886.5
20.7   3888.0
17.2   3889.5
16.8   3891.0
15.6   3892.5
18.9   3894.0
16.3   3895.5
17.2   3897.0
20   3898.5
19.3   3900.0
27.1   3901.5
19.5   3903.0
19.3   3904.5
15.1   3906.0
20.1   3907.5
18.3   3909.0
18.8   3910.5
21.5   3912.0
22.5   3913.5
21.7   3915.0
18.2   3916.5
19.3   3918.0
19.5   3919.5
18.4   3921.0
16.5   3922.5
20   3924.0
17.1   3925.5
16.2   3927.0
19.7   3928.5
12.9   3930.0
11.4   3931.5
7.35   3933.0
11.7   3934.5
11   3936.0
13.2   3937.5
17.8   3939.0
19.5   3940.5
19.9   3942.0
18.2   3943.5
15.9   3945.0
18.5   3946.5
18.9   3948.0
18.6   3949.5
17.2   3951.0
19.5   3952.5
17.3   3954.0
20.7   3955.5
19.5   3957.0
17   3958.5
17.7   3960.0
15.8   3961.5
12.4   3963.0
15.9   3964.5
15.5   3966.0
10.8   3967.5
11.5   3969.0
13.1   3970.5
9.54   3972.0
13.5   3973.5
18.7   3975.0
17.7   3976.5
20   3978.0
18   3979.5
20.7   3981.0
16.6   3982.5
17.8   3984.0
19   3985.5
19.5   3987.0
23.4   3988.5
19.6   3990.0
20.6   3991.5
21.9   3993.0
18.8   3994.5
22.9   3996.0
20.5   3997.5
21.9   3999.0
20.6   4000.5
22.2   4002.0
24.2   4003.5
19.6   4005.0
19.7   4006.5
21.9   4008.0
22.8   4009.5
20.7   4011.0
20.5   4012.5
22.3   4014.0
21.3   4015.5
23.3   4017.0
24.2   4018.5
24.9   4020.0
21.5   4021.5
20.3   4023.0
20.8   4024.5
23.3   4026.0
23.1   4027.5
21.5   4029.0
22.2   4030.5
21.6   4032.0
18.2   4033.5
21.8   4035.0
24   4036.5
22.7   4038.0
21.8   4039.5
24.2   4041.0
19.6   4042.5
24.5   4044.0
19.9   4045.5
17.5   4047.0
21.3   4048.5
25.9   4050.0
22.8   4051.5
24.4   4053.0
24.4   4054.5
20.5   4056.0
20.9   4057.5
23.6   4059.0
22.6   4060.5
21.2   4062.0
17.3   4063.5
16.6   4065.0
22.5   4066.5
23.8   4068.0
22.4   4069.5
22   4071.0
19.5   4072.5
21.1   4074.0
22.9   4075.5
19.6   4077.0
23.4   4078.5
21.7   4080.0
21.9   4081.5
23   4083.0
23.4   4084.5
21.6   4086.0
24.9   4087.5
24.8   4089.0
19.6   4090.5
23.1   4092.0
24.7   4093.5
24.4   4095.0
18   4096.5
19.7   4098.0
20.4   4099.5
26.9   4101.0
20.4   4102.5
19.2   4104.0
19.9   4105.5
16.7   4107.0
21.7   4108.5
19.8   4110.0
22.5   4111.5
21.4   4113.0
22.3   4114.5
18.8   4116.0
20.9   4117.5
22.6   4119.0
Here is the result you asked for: 1.33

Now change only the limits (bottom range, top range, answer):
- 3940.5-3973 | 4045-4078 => 1.38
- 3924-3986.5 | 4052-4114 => 1.42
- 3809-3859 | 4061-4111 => 1.46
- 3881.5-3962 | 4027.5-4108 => 1.33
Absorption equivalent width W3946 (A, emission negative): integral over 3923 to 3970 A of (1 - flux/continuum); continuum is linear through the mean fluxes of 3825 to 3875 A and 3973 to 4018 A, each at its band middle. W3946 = 7.7 A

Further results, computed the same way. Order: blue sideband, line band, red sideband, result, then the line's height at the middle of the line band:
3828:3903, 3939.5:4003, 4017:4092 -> 6.1 A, 19.9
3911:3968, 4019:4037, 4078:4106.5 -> -1.8 A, 20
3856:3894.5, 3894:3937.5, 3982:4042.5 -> 2.9 A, 19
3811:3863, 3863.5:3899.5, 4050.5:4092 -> -0.9 A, 17.6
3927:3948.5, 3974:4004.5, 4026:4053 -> -2.3 A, 18.8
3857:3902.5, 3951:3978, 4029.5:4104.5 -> 5.5 A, 19.9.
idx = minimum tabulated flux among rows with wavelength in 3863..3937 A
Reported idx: 7.35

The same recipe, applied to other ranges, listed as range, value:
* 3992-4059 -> 17.5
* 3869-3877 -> 17.2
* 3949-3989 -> 9.54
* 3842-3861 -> 15.6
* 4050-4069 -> 16.6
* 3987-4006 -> 18.8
